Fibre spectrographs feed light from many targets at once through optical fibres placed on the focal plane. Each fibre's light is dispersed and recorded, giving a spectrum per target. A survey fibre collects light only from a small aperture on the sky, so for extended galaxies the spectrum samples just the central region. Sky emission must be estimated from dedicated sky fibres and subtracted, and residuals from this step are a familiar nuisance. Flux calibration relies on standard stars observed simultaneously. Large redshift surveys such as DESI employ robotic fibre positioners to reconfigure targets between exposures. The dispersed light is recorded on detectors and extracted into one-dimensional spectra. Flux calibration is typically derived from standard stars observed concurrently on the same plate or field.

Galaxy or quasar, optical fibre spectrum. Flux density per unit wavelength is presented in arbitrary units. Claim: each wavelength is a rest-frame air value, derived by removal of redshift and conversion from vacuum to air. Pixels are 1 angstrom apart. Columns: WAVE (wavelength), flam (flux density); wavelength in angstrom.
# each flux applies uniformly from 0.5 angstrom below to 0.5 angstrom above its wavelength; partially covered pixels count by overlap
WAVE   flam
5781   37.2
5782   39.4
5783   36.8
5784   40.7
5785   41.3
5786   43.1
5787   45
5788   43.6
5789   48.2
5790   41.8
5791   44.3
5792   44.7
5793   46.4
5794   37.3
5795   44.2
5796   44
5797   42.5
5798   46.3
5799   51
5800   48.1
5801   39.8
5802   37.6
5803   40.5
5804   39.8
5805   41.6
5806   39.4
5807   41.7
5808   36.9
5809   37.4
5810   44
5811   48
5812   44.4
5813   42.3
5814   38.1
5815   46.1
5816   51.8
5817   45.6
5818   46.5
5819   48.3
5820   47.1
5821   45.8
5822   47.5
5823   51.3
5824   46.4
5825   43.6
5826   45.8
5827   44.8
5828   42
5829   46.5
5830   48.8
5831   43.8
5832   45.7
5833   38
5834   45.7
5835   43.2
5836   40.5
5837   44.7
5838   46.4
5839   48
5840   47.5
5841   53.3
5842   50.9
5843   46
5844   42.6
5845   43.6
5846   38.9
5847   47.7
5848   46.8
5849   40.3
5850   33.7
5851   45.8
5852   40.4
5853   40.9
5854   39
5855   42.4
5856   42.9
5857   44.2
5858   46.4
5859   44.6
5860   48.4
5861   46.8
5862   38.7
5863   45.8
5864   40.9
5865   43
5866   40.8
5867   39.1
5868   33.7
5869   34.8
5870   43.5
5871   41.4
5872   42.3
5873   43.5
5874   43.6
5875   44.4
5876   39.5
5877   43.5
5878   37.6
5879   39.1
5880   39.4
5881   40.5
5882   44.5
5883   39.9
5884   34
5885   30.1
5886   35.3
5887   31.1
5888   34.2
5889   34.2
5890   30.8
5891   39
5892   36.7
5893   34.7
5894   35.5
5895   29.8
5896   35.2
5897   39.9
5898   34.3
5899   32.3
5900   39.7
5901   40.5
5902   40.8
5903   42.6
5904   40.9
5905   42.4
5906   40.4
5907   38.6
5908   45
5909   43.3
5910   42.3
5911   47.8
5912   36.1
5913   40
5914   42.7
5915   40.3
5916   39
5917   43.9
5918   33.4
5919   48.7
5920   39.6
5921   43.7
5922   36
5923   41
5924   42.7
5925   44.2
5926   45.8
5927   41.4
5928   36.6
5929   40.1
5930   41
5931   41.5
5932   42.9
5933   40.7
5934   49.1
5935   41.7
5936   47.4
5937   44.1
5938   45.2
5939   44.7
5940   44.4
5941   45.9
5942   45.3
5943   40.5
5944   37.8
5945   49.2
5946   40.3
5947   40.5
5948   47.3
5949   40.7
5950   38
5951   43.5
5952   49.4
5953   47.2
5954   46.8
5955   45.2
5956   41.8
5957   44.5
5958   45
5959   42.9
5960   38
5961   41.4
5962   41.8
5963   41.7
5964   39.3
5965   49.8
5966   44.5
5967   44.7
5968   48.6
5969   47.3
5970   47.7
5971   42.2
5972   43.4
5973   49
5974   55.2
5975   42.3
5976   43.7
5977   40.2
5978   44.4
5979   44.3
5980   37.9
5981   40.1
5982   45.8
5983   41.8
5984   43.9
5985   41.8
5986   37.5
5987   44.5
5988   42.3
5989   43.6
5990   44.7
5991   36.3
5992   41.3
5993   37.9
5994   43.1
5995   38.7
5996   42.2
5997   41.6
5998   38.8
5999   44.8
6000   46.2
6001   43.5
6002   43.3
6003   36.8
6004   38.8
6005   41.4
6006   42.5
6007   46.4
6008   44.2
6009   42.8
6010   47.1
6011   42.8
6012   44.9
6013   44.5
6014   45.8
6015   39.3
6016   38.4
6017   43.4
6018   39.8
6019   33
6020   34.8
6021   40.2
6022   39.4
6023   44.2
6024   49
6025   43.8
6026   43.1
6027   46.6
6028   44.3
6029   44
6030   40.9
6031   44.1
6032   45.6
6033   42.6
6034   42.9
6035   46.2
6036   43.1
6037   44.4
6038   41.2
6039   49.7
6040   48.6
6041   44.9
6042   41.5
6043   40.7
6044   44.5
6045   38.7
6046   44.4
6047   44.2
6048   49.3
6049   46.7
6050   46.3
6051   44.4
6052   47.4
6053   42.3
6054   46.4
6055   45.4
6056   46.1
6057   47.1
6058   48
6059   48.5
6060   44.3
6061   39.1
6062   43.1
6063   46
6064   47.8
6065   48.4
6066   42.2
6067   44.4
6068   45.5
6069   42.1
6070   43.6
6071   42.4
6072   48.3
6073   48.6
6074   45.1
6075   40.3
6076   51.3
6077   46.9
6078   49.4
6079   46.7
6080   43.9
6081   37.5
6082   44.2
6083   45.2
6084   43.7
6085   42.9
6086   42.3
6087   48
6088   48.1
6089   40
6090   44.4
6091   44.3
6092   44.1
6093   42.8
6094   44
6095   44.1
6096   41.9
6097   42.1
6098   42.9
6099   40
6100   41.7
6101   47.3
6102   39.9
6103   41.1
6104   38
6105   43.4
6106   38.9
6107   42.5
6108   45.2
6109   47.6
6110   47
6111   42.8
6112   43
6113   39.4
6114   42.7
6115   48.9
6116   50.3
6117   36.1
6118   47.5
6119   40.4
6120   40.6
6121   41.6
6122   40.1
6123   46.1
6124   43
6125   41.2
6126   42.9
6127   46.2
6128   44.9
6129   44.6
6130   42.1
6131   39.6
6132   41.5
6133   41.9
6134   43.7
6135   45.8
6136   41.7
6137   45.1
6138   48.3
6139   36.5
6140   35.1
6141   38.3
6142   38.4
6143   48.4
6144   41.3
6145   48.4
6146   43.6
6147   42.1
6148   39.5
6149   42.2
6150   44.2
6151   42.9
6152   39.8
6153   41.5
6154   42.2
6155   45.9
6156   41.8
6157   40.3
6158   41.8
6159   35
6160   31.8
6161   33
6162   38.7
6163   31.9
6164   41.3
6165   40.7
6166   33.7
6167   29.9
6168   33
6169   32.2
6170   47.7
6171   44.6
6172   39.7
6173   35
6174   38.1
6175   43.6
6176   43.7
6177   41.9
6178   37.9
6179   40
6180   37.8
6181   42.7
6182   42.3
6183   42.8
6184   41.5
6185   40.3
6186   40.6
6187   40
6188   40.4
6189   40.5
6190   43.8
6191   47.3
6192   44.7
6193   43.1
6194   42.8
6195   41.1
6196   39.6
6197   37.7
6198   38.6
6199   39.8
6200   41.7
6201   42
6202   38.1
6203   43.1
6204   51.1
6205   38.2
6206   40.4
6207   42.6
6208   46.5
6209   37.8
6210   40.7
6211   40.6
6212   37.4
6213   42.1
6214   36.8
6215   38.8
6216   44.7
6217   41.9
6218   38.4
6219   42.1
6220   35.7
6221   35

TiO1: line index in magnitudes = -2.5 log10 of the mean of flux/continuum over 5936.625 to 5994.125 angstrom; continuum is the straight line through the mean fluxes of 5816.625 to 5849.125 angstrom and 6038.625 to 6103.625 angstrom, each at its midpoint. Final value 0.038 mag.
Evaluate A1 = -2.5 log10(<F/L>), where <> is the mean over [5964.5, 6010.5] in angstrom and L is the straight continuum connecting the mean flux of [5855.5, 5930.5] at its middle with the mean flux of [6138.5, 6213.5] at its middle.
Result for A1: -0.080 mag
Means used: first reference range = 40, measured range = 43.2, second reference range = 40.5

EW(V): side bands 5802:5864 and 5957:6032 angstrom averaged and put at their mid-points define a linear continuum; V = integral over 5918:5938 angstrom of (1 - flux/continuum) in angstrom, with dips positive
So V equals 0.4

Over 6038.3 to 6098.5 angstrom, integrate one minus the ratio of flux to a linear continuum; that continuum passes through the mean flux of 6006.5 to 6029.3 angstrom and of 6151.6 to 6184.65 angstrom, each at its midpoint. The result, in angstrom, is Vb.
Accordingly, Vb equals -4.7 angstrom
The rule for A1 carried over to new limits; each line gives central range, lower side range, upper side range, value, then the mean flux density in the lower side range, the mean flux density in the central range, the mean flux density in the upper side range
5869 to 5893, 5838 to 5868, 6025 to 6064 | 0.14 mag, 43.6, 38.5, 44.7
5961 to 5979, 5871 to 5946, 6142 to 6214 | -0.11 mag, 40.4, 44.9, 40.6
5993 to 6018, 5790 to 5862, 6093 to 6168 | 0.01 mag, 44.1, 42.4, 41.7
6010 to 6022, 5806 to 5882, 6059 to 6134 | 0.07 mag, 43.5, 40.8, 43.7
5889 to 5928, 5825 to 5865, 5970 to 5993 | 0.10 mag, 44.1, 39.7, 43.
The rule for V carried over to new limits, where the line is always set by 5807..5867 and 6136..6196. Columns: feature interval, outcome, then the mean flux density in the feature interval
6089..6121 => -1.4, 43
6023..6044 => -1.1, 44.4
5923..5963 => -0.1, 43.2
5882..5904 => 3.8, 36.1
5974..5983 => -0.1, 43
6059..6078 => -1.6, 45.2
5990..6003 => 0.3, 41.4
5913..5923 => 0.6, 40.8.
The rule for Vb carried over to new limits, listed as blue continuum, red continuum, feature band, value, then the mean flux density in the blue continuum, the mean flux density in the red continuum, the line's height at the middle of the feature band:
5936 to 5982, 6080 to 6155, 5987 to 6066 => 0.2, 44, 42.9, 43.5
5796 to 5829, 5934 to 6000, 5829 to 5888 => 2.4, 44.2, 43.4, 43.9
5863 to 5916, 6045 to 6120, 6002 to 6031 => 0.1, 39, 44.3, 42.5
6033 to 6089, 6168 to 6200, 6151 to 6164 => 0.9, 44.9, 40.9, 41.8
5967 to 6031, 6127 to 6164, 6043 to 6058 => -1.0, 42.8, 41.3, 42.2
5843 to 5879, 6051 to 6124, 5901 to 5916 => 0.3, 42.1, 44.1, 42.5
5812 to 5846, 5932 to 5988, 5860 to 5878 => 1.4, 45.6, 43.8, 45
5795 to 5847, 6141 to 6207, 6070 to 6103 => -2.0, 44.5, 40.6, 41.6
